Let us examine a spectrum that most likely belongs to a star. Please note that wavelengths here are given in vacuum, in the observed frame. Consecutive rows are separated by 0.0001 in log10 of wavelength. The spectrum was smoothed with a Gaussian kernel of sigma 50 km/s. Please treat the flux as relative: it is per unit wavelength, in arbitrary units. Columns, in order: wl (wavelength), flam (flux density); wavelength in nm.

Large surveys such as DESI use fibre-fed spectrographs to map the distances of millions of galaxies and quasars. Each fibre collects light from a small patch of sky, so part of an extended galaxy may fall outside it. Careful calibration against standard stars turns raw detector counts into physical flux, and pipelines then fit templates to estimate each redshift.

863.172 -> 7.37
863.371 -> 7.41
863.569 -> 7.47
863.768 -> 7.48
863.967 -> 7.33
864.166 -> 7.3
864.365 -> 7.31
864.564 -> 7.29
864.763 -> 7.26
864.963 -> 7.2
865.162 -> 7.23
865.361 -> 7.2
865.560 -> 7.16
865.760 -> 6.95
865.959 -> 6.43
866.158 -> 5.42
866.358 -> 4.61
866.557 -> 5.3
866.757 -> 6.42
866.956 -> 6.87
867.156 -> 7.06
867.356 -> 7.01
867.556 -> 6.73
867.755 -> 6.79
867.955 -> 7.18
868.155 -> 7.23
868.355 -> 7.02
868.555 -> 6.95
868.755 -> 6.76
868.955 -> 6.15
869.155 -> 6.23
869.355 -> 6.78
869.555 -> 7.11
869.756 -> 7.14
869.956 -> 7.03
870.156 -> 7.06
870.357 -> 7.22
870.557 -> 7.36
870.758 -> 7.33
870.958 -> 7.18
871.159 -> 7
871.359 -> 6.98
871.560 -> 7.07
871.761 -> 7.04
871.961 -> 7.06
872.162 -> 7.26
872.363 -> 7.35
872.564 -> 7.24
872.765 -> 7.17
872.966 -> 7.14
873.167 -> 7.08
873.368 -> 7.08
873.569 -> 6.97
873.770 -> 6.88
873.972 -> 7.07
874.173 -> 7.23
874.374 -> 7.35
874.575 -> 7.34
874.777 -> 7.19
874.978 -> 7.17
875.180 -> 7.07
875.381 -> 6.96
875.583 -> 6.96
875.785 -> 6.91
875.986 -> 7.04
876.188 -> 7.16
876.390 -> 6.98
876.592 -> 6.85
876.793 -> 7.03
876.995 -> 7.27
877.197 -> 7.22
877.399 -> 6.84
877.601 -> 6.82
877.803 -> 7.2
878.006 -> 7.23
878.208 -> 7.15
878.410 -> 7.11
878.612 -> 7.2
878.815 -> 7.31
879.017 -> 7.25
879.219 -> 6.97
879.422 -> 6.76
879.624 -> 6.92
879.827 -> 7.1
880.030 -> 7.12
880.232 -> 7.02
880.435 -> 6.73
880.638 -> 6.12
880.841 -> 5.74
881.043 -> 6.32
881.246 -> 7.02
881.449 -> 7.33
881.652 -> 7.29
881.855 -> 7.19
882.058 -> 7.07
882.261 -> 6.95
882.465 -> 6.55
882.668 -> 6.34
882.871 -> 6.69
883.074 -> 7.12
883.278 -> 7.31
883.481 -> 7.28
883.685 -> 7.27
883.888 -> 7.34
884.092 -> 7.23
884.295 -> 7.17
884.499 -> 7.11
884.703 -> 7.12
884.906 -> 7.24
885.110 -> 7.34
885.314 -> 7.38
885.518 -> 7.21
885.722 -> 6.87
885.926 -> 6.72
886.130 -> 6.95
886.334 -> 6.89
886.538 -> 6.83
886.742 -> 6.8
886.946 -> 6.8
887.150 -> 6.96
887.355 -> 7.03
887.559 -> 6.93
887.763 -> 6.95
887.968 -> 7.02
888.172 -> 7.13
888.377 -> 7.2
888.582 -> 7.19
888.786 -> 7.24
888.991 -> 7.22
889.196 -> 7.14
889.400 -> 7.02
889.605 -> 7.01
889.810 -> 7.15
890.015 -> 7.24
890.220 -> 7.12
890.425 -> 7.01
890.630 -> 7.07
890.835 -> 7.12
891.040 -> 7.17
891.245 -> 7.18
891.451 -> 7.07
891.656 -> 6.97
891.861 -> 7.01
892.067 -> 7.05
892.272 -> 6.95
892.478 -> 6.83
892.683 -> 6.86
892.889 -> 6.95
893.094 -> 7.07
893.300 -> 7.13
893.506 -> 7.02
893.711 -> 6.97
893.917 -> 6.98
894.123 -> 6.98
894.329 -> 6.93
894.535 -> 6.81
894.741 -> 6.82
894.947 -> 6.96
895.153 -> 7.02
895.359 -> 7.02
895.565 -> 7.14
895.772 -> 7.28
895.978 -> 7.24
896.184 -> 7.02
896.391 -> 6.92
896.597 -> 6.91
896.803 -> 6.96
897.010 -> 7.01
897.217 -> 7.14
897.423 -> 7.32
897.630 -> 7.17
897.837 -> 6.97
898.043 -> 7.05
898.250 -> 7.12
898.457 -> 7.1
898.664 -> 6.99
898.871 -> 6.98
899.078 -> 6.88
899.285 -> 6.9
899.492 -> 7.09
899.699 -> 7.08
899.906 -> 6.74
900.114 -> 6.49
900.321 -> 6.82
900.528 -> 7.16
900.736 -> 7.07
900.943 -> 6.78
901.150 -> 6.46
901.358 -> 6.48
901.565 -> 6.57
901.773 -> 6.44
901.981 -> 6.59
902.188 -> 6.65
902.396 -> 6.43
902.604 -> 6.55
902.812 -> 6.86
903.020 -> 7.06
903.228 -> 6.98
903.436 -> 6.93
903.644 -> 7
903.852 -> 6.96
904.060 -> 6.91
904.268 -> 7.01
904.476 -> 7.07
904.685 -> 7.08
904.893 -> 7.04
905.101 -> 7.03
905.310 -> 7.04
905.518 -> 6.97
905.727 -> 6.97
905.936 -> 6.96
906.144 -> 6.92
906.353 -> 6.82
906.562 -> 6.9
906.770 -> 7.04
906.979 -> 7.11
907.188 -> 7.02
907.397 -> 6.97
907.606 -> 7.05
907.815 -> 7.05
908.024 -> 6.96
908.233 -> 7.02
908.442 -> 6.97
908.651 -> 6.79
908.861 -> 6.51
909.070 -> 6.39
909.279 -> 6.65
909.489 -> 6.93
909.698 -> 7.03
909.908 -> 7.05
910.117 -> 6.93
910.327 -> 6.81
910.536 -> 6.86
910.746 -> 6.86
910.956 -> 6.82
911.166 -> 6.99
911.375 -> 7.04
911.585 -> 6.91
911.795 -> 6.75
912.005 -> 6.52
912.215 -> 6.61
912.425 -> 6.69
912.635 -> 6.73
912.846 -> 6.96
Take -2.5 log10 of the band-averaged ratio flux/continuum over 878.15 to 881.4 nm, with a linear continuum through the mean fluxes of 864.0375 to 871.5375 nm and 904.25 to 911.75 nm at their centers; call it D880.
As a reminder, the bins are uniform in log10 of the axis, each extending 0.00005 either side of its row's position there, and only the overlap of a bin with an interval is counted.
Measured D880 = 0.00 mag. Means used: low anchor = 6.85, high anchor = 6.93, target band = 6.87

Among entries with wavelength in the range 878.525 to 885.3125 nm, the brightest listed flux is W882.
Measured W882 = 7.34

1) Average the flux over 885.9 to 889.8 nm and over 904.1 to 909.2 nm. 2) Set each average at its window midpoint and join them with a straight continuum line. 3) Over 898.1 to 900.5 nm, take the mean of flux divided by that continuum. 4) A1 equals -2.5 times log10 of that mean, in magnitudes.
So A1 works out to 0.01 mag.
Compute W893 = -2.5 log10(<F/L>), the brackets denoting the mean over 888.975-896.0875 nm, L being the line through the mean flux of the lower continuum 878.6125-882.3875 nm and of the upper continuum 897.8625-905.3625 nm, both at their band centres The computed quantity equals -0.02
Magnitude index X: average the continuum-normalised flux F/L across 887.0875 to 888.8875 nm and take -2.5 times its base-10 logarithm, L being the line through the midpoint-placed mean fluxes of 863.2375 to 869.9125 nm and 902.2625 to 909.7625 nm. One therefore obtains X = -0.03 mag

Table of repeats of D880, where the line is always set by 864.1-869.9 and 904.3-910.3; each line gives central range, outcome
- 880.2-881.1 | 0.08 mag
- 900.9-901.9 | 0.06 mag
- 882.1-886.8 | -0.03 mag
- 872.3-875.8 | -0.05 mag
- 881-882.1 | -0.04 mag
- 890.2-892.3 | -0.03 mag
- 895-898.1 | -0.03 mag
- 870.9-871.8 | -0.04 mag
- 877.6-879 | -0.06 mag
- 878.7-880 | -0.04 mag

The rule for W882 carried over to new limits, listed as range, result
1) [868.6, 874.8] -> 7.36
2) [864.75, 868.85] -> 7.26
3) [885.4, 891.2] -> 7.24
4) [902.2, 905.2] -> 7.08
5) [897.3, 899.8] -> 7.32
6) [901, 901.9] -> 6.57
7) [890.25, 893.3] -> 7.18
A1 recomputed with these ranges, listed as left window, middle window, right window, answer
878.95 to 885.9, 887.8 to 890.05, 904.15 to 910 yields -0.02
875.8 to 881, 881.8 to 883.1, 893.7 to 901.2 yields 0.02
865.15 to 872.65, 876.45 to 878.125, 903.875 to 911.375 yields -0.03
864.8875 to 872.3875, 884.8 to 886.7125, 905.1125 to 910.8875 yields -0.03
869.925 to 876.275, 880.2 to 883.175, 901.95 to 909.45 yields 0.05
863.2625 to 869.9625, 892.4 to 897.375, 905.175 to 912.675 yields -0.02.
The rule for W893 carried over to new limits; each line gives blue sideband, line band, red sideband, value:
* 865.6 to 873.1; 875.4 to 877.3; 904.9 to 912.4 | -0.03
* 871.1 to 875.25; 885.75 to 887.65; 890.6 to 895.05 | 0.02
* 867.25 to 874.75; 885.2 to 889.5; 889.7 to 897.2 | 0.00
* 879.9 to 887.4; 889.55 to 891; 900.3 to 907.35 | -0.03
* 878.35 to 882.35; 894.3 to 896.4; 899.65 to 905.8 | -0.02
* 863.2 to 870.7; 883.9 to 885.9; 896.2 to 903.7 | -0.05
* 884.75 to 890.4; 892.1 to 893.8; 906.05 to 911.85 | 0.01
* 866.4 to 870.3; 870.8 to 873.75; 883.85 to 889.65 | -0.05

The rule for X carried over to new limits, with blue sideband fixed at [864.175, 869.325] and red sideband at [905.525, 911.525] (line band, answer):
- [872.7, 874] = -0.047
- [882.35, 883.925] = -0.028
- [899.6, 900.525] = 0.008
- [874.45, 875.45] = -0.062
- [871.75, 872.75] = -0.071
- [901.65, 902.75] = 0.055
